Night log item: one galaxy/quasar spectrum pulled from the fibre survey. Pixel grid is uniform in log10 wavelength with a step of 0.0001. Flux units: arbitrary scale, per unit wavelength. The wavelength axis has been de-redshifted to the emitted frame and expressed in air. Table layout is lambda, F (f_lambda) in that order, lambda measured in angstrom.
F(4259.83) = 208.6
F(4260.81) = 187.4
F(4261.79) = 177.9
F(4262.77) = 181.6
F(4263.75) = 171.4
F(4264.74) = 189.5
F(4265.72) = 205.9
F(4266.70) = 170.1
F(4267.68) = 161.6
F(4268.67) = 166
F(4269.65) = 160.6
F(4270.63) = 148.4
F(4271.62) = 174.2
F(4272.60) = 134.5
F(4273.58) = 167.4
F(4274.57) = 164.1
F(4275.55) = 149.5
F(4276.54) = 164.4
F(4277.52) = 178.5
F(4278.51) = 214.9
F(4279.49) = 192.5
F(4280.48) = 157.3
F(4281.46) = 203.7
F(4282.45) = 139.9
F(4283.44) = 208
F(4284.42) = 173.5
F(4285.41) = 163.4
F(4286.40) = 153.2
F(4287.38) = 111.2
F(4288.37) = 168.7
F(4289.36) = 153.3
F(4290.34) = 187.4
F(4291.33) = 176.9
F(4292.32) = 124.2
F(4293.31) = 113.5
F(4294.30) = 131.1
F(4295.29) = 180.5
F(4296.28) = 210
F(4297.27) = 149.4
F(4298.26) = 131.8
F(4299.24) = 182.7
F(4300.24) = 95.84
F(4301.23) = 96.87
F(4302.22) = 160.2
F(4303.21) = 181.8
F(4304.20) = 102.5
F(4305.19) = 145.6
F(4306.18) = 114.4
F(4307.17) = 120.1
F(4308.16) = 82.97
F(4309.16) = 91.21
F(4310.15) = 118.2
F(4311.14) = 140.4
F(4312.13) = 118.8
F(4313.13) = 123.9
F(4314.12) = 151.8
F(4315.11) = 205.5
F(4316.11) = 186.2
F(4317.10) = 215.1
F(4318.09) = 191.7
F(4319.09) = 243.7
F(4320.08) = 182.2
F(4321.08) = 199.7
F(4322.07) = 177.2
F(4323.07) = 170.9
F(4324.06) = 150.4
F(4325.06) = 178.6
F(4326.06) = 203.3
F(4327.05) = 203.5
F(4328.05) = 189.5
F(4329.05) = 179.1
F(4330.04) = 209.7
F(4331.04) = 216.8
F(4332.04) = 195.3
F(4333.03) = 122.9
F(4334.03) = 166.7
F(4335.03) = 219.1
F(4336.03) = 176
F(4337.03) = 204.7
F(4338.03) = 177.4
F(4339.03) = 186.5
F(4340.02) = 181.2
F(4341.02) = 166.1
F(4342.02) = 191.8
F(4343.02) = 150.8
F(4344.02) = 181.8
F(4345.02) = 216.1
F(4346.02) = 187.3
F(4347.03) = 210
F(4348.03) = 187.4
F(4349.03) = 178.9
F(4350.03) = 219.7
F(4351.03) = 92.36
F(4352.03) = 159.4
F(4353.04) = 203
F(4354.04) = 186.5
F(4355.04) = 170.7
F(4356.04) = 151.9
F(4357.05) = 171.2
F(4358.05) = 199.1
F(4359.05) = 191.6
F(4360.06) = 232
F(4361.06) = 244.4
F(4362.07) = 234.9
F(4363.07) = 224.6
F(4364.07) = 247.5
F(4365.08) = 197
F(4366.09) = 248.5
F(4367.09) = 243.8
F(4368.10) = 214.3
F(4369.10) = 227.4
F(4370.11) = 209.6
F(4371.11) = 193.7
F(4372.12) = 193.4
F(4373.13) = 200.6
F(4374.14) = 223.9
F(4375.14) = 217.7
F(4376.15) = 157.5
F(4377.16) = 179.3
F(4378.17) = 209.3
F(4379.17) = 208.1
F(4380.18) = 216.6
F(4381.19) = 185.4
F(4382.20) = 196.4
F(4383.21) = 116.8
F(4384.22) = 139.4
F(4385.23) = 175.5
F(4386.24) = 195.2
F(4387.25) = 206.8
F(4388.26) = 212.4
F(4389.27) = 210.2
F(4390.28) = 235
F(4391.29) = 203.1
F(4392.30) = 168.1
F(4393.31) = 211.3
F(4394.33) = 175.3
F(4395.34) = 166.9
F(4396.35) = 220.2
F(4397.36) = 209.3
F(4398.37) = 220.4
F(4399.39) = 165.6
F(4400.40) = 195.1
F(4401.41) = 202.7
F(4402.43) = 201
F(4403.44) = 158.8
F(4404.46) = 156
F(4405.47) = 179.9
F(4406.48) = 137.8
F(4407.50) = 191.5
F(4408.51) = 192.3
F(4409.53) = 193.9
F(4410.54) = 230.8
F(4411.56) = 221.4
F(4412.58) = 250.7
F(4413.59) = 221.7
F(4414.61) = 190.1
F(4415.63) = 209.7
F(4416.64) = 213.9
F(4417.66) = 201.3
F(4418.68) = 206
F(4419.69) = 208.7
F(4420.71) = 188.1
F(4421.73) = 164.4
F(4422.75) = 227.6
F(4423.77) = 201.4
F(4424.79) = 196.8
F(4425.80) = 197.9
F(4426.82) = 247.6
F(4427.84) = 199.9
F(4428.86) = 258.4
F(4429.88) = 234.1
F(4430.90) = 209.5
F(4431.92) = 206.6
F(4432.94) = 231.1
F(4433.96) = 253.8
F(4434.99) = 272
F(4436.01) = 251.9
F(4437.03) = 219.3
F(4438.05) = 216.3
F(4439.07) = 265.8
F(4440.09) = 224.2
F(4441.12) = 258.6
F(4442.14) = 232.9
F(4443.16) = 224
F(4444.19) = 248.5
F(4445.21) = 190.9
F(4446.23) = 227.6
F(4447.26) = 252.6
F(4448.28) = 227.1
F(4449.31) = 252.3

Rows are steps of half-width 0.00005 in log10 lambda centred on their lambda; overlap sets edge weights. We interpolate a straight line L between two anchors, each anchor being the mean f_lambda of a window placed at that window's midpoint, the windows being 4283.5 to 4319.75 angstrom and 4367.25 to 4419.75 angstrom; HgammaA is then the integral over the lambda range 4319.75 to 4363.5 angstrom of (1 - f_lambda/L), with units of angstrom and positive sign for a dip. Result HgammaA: -4.2 angstrom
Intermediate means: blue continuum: 151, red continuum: 197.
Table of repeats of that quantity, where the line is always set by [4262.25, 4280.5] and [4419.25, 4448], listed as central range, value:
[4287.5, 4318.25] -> 6.09 angstrom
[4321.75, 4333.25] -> 0.33 angstrom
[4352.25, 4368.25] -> -0.63 angstrom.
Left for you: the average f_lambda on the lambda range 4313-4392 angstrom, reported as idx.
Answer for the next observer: 193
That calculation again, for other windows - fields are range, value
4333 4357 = 180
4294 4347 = 168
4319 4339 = 187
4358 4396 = 203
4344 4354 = 184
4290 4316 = 140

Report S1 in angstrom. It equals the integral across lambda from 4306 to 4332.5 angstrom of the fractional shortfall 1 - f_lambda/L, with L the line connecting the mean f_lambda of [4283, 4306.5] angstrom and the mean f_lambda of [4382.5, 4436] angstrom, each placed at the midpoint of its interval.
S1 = -1.2 angstrom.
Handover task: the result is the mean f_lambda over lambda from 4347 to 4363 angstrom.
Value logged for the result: 190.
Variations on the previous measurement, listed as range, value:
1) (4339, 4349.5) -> 185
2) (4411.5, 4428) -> 209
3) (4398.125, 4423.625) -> 197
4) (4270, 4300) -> 163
